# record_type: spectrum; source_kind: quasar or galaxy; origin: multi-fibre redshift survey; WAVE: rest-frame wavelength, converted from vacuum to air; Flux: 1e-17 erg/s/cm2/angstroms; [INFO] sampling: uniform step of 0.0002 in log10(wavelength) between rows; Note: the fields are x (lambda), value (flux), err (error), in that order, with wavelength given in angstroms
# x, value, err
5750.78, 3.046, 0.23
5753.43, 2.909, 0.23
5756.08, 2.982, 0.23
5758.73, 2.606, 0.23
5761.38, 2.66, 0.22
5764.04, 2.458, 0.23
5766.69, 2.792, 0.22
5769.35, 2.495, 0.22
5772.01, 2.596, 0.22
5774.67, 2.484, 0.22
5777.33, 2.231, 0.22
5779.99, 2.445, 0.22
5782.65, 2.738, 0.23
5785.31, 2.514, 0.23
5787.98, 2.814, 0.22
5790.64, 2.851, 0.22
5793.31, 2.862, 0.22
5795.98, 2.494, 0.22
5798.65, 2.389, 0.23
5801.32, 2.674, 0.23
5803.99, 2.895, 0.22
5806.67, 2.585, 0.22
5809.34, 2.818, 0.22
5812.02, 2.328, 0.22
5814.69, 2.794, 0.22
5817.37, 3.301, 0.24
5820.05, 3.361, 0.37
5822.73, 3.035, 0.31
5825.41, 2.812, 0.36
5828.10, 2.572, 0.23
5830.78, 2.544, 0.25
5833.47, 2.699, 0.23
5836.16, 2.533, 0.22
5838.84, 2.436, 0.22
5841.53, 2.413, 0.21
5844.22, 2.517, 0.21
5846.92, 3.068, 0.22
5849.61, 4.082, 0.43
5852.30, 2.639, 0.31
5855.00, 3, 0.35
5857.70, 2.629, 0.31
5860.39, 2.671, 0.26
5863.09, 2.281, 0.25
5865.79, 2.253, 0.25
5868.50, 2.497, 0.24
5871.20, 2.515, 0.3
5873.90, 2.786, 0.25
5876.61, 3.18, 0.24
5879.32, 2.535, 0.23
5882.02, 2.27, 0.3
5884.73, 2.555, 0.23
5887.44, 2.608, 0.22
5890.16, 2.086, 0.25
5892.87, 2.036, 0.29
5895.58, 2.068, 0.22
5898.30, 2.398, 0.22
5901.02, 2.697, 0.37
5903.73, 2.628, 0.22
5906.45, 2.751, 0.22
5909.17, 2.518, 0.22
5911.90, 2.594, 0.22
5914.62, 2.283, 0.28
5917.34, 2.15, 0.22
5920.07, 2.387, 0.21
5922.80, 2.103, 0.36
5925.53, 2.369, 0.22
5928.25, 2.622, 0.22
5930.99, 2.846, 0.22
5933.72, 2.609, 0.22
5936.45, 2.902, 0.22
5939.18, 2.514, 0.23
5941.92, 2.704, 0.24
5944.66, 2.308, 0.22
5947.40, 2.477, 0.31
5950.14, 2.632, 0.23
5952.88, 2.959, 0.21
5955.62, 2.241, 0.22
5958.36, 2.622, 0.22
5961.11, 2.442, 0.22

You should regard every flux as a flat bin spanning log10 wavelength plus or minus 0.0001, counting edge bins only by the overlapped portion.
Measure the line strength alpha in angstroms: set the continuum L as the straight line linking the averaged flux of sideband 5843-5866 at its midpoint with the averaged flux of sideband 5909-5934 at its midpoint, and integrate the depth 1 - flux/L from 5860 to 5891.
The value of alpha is 2.0 angstroms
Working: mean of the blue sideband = 2.82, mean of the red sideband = 2.44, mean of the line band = 2.52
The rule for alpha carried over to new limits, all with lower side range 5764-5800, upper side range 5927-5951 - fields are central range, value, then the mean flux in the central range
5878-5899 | 2.4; 2.32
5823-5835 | -0.4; 2.69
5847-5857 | -2.2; 3.18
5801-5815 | -0.4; 2.68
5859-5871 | 0.8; 2.44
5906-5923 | 1.4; 2.4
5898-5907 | -0.1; 2.63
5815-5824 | -2.0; 3.18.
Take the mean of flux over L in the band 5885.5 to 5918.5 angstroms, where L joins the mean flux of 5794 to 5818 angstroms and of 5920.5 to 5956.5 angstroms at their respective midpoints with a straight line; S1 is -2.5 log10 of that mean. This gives 0.08 mag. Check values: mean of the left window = 2.68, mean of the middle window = 2.41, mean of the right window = 2.56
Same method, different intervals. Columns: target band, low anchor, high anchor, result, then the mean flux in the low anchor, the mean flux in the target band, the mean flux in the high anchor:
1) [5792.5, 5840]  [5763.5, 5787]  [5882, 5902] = -0.11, 2.53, 2.73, 2.34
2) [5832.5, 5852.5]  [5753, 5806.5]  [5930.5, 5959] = -0.07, 2.64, 2.81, 2.61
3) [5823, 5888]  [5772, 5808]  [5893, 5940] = -0.05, 2.61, 2.68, 2.48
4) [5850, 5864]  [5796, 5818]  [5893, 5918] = -0.08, 2.69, 2.75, 2.44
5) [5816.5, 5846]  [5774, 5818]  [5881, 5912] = -0.07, 2.65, 2.74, 2.43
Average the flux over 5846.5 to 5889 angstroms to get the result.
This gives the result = 2.71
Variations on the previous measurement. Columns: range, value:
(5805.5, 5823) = 2.88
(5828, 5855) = 2.77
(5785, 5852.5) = 2.78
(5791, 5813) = 2.64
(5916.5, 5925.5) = 2.24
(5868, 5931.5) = 2.47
